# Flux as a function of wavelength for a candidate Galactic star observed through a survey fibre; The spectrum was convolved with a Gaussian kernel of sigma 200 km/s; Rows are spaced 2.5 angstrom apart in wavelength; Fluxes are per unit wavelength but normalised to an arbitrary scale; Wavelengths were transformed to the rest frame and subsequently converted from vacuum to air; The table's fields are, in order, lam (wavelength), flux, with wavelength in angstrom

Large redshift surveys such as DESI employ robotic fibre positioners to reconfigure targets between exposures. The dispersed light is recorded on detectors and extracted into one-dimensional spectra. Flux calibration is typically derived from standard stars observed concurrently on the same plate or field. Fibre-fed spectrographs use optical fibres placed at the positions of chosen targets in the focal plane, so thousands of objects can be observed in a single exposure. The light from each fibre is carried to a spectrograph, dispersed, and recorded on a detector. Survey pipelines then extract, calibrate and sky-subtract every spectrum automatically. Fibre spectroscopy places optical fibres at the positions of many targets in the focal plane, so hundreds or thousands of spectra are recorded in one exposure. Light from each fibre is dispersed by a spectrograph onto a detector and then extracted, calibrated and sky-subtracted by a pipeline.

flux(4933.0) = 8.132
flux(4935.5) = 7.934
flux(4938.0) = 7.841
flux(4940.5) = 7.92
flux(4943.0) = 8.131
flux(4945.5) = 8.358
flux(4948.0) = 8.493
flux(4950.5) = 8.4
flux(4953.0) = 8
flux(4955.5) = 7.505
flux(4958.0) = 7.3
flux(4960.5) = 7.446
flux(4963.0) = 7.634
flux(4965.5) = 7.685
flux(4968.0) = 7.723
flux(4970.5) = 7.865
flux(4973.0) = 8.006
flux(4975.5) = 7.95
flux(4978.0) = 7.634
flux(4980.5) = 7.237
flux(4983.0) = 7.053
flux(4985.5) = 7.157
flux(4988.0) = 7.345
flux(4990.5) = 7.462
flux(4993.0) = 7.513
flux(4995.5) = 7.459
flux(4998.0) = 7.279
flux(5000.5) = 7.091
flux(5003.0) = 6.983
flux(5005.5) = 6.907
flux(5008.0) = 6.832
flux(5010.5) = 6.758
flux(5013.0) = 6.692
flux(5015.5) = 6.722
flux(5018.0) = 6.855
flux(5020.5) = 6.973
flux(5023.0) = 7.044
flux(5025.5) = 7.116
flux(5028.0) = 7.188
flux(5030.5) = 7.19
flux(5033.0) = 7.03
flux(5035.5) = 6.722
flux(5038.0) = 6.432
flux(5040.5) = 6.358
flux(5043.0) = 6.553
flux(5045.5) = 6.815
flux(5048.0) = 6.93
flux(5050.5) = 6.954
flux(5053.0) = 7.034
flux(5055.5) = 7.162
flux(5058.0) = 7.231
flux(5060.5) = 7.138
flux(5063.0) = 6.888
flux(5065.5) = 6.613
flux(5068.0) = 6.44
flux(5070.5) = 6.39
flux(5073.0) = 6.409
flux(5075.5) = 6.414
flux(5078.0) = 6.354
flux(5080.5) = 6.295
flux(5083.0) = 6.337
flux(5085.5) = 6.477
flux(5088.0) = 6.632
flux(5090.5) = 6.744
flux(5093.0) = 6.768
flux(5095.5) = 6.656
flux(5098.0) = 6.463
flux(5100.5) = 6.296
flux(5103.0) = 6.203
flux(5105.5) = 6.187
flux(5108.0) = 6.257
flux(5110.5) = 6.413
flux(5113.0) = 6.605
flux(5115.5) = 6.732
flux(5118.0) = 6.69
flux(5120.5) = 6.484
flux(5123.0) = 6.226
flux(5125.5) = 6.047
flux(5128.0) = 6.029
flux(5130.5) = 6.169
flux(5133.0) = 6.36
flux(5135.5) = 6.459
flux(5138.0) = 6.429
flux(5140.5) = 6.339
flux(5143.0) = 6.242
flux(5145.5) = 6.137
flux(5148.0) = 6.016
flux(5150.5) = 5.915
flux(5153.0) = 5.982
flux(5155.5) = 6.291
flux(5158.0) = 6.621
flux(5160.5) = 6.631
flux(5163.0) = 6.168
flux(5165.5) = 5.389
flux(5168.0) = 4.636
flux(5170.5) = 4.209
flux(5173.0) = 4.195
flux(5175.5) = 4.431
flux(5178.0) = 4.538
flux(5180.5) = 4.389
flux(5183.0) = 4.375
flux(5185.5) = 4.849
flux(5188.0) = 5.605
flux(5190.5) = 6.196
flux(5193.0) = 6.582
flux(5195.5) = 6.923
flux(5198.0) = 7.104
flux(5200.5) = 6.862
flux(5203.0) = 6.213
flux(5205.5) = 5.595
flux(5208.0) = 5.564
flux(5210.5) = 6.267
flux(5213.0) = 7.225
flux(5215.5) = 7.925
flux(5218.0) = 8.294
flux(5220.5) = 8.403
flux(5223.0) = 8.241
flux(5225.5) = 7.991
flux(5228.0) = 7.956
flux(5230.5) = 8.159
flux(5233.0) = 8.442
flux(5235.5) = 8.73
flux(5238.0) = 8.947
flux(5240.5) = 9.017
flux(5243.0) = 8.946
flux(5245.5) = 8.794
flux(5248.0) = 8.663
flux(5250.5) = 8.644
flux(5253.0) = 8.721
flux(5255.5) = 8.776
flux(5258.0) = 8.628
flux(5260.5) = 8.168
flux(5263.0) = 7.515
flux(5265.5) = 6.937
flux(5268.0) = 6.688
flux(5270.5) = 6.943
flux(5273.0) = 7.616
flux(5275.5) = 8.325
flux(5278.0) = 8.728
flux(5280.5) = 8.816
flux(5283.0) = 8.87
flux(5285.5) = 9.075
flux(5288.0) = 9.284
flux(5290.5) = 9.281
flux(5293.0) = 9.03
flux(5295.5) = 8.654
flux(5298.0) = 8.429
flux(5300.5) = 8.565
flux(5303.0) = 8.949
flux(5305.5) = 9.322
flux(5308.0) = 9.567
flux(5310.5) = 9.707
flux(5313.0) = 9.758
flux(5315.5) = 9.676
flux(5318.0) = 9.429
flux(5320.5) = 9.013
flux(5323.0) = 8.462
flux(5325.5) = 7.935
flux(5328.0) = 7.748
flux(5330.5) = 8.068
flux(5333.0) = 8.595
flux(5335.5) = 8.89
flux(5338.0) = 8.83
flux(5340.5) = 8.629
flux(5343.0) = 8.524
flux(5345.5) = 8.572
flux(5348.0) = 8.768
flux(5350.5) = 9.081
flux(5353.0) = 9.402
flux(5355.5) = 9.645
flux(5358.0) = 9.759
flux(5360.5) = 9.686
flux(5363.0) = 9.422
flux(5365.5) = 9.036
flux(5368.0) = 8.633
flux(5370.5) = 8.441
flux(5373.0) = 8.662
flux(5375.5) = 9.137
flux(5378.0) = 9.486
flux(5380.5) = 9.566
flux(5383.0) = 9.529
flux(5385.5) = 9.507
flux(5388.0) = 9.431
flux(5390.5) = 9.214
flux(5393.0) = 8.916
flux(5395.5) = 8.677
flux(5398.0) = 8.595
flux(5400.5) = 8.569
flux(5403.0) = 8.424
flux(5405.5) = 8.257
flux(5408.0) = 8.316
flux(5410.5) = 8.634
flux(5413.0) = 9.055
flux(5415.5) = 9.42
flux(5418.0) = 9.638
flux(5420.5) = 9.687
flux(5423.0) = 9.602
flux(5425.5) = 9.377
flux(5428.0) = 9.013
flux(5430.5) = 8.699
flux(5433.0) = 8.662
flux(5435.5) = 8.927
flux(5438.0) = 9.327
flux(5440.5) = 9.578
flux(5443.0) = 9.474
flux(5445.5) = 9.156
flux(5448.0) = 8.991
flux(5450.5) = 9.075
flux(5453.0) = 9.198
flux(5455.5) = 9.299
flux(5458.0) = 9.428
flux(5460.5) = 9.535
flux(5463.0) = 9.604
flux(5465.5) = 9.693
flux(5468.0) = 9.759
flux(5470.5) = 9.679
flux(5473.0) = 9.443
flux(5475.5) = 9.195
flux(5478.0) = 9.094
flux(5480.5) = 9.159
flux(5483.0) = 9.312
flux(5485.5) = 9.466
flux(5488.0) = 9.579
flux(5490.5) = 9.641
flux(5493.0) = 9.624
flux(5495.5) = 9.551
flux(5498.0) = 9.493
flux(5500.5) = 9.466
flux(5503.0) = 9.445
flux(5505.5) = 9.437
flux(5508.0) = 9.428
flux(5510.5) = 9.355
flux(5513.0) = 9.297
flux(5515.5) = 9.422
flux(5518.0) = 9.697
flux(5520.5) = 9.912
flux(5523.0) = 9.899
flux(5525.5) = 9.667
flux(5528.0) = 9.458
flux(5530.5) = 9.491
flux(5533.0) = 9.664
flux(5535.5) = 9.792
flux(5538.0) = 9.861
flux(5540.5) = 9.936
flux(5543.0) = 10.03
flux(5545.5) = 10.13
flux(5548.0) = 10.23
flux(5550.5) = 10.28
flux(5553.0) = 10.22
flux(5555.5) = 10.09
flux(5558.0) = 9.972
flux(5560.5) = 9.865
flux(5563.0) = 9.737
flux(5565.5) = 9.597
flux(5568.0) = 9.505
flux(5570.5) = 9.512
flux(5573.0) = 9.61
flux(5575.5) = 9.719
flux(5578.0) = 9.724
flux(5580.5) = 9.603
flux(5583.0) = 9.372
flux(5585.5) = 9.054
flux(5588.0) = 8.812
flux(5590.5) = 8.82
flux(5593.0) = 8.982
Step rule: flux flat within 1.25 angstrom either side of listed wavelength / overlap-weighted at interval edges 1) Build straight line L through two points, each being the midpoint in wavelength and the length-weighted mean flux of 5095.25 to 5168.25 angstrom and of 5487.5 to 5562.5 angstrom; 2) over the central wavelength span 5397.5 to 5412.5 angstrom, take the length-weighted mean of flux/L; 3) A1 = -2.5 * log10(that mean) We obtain 0.02 mag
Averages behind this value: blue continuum 6.25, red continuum 9.73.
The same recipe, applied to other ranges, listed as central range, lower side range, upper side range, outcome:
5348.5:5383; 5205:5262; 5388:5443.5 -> -0.06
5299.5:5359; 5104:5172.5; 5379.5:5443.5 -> -0.10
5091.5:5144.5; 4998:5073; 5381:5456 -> 0.15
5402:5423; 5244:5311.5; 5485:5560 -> 0.03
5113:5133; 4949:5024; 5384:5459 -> 0.23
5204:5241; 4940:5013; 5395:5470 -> 0.09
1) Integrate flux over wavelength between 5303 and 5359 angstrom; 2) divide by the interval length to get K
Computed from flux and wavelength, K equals 8.97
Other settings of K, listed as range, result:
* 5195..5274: 7.79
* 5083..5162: 6.37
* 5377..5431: 9.08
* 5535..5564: 10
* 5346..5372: 9.16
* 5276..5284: 8.76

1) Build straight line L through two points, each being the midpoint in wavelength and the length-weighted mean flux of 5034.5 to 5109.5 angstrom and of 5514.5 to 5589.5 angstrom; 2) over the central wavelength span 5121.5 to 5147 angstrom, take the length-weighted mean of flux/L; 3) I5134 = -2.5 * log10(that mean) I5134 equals 0.126 mag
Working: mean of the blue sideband 6.6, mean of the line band 6.24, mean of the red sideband 9.73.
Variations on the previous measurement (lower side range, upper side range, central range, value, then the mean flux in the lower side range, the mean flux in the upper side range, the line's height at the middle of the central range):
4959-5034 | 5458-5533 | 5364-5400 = -0.01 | 7.26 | 9.51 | 9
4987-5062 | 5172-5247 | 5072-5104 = 0.08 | 6.99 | 6.91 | 6.96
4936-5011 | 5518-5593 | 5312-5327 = -0.02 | 7.58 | 9.7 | 8.84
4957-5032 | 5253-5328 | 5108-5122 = 0.19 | 7.27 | 8.61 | 7.82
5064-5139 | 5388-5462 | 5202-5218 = 0.11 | 6.42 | 9.07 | 7.31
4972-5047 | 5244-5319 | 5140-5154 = 0.28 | 7.07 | 8.65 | 7.87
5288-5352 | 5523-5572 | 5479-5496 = 0.01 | 8.87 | 9.84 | 9.59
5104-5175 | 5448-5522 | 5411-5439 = -0.04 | 6.05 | 9.45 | 8.86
